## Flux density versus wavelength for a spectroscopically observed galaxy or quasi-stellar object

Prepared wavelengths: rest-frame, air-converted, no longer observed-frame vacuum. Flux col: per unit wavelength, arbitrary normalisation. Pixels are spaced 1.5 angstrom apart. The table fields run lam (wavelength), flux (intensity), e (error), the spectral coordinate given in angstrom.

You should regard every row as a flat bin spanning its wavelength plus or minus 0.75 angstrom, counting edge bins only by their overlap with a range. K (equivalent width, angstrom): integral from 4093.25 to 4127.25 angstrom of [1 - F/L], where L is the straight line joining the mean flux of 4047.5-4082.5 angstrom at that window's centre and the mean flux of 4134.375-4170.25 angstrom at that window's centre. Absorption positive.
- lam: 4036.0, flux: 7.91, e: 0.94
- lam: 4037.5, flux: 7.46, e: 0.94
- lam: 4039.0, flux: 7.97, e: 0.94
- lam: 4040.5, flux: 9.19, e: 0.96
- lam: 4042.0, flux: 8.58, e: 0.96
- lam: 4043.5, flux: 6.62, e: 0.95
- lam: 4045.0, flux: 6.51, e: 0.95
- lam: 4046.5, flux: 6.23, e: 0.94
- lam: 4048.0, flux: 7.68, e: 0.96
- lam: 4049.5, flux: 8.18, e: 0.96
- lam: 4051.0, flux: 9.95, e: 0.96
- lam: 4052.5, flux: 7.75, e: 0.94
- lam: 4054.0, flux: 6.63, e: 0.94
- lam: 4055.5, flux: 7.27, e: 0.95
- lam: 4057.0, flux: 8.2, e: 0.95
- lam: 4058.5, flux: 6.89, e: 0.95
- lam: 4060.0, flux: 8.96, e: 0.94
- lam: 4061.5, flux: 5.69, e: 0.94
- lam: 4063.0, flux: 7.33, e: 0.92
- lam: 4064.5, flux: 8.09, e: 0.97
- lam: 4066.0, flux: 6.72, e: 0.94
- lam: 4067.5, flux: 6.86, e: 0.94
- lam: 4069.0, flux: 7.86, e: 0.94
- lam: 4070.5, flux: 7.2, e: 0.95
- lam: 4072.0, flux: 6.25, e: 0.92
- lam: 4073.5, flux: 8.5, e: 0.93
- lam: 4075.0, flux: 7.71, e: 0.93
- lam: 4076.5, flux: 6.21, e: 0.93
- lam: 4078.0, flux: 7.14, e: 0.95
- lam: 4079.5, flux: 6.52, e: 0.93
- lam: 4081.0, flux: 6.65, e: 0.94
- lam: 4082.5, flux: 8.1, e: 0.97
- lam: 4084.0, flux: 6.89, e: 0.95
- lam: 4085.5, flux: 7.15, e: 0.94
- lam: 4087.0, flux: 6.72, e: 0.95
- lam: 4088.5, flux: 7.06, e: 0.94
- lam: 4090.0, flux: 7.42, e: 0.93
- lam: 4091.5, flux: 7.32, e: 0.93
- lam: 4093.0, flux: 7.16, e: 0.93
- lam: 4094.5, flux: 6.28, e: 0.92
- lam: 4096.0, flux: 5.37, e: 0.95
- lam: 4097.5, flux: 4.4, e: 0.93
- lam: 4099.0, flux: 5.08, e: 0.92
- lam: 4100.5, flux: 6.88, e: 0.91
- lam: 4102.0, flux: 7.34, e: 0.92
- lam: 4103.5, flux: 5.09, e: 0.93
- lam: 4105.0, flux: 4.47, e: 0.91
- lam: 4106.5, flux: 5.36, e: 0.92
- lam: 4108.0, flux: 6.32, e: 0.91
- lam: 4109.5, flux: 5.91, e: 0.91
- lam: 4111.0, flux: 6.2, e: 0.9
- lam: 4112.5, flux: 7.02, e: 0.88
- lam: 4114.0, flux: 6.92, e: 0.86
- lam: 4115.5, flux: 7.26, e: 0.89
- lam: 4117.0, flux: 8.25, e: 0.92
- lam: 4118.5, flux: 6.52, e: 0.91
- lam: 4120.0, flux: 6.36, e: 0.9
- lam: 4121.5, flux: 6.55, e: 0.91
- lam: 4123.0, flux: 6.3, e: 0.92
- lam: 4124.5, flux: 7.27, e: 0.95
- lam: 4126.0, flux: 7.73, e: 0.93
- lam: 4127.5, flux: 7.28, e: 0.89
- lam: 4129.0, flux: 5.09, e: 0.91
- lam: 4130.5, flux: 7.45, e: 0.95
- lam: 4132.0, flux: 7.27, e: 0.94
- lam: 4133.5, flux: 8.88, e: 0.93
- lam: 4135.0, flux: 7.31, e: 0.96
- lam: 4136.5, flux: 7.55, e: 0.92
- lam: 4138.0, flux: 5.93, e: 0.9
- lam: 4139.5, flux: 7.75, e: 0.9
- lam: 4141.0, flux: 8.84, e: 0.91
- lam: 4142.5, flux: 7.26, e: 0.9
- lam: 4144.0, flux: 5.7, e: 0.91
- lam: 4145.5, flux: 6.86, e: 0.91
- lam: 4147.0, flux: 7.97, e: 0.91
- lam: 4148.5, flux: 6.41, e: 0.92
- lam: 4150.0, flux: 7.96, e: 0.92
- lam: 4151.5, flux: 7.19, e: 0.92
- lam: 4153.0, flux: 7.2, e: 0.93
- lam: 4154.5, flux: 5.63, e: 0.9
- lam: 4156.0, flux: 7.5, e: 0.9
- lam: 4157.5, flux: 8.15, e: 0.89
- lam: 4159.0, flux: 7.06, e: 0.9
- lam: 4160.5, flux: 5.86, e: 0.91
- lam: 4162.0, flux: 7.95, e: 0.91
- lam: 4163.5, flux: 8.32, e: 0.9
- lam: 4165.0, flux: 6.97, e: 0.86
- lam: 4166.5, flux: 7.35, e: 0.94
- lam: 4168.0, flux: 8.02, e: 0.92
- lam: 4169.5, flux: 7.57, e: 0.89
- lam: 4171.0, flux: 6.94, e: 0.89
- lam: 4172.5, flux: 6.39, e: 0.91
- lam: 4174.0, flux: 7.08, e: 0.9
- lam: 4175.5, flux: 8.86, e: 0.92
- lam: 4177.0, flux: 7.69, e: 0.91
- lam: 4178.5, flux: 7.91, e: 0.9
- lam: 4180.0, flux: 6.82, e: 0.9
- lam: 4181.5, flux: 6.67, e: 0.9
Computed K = 4.61 angstrom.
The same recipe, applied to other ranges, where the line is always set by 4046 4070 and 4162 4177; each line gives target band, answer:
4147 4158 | 0.5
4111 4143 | 1.6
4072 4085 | 0.6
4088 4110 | 4.2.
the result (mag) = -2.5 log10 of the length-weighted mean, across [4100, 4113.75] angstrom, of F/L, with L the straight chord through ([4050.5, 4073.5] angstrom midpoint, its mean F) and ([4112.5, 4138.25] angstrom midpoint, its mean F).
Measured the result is 0.18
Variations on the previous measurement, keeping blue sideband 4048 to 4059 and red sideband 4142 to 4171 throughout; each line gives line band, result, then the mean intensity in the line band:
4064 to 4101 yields 0.12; 6.85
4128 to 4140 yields 0.03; 7.14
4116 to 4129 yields 0.07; 6.92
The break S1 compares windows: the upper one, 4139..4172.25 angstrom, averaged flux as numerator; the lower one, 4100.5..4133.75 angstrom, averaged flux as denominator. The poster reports 1.09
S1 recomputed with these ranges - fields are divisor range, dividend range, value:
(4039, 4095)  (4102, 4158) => 0.94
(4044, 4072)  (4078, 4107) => 0.87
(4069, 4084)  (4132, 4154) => 1.02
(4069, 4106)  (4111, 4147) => 1.07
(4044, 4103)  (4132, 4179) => 1.04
